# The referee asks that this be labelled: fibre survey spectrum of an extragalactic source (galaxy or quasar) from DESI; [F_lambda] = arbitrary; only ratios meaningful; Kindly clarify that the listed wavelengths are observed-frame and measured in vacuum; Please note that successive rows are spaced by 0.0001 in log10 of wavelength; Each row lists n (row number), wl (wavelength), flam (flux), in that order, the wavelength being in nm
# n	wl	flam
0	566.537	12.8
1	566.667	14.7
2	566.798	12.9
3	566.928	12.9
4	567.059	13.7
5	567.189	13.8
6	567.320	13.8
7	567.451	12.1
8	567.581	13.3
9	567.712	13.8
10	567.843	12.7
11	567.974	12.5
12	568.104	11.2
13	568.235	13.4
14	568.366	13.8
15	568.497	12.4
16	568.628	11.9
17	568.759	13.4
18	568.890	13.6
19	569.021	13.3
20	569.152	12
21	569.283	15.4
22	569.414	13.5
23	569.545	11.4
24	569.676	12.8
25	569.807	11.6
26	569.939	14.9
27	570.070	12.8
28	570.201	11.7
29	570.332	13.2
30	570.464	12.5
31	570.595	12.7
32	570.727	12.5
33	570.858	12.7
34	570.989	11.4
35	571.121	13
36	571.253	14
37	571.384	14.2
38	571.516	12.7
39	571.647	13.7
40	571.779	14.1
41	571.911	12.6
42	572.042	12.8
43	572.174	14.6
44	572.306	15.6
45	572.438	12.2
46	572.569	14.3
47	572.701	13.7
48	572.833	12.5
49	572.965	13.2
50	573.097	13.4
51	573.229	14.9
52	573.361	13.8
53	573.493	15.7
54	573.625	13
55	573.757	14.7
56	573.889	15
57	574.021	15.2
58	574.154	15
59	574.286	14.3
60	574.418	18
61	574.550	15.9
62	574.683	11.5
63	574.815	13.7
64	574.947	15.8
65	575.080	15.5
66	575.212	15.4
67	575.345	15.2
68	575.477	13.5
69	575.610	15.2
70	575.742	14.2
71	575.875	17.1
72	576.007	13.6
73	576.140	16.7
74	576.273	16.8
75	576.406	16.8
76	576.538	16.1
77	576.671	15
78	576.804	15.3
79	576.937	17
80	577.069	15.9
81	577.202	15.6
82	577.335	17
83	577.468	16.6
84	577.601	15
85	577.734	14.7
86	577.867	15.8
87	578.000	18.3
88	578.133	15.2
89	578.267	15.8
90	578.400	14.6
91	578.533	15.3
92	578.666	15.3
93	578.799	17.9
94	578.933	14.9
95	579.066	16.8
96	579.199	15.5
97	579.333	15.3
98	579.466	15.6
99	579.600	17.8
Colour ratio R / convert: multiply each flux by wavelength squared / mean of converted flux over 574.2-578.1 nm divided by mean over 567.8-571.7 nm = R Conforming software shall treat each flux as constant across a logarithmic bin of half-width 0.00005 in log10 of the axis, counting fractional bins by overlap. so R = 1.2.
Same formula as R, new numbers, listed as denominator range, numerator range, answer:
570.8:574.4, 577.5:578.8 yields 1.16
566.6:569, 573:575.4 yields 1.15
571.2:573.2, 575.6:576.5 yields 1.18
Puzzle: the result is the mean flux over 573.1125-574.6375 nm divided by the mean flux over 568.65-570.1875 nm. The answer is 1.1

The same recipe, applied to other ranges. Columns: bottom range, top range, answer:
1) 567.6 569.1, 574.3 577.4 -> 1.20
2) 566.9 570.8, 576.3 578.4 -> 1.23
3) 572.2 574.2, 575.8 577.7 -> 1.13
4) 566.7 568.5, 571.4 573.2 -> 1.04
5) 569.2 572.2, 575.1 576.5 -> 1.19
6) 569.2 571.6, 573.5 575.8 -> 1.14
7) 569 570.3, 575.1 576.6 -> 1.20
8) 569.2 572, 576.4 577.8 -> 1.22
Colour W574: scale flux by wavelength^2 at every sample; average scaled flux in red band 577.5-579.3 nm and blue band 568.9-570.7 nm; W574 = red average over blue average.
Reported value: 1.26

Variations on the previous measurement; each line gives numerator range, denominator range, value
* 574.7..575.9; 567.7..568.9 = 1.19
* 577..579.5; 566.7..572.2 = 1.25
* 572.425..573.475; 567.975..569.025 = 1.08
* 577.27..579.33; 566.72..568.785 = 1.27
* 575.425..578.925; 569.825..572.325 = 1.22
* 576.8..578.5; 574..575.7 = 1.08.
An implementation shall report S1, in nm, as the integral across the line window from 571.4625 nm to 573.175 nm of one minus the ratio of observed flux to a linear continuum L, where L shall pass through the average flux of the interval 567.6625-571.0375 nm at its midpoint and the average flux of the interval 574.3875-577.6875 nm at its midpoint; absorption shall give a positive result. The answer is 0.061 nm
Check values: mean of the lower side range 12.8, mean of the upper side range 15.5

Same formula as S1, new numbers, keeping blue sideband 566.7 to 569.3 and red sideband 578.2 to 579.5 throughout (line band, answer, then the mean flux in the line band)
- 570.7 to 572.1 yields 0.08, 13.1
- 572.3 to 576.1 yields 0.02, 14.5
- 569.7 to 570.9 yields 0.08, 12.7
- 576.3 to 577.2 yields -0.05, 16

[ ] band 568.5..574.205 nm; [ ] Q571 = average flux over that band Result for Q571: 13.4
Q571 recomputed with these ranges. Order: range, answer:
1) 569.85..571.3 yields 12.8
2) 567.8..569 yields 12.8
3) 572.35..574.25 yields 14.1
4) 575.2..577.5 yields 15.7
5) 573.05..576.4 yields 15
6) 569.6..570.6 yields 12.8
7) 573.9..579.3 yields 15.6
